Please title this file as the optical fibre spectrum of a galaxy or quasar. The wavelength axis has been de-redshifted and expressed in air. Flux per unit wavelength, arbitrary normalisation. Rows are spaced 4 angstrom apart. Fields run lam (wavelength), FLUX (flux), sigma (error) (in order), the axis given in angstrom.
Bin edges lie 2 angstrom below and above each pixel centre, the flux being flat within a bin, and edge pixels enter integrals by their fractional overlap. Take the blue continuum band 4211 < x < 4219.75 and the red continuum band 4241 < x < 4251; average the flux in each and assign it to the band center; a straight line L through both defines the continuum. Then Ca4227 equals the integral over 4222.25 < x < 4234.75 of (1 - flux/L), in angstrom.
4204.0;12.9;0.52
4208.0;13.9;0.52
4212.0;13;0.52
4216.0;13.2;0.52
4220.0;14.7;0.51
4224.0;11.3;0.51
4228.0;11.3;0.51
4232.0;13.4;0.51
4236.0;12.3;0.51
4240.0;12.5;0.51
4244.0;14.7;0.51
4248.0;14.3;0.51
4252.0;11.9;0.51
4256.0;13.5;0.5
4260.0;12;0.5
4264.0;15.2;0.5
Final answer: 1.5 angstrom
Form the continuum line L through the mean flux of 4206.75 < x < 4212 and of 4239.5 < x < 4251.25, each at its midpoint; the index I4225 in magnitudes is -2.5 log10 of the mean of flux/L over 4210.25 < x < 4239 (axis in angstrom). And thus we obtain 0.08 mag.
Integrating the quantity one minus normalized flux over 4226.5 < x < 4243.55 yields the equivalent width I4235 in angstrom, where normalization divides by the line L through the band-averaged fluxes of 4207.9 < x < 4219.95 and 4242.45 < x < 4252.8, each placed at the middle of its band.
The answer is 1.3 angstrom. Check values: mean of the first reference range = 13.5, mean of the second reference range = 13.8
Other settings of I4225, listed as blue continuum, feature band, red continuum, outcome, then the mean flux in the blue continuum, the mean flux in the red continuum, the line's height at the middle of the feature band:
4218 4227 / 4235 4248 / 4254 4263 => -0.04 mag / 12.8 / 13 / 12.9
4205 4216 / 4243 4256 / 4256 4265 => -0.01 mag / 13.4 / 13.4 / 13.4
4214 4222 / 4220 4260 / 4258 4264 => 0.05 mag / 13.9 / 13.1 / 13.5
